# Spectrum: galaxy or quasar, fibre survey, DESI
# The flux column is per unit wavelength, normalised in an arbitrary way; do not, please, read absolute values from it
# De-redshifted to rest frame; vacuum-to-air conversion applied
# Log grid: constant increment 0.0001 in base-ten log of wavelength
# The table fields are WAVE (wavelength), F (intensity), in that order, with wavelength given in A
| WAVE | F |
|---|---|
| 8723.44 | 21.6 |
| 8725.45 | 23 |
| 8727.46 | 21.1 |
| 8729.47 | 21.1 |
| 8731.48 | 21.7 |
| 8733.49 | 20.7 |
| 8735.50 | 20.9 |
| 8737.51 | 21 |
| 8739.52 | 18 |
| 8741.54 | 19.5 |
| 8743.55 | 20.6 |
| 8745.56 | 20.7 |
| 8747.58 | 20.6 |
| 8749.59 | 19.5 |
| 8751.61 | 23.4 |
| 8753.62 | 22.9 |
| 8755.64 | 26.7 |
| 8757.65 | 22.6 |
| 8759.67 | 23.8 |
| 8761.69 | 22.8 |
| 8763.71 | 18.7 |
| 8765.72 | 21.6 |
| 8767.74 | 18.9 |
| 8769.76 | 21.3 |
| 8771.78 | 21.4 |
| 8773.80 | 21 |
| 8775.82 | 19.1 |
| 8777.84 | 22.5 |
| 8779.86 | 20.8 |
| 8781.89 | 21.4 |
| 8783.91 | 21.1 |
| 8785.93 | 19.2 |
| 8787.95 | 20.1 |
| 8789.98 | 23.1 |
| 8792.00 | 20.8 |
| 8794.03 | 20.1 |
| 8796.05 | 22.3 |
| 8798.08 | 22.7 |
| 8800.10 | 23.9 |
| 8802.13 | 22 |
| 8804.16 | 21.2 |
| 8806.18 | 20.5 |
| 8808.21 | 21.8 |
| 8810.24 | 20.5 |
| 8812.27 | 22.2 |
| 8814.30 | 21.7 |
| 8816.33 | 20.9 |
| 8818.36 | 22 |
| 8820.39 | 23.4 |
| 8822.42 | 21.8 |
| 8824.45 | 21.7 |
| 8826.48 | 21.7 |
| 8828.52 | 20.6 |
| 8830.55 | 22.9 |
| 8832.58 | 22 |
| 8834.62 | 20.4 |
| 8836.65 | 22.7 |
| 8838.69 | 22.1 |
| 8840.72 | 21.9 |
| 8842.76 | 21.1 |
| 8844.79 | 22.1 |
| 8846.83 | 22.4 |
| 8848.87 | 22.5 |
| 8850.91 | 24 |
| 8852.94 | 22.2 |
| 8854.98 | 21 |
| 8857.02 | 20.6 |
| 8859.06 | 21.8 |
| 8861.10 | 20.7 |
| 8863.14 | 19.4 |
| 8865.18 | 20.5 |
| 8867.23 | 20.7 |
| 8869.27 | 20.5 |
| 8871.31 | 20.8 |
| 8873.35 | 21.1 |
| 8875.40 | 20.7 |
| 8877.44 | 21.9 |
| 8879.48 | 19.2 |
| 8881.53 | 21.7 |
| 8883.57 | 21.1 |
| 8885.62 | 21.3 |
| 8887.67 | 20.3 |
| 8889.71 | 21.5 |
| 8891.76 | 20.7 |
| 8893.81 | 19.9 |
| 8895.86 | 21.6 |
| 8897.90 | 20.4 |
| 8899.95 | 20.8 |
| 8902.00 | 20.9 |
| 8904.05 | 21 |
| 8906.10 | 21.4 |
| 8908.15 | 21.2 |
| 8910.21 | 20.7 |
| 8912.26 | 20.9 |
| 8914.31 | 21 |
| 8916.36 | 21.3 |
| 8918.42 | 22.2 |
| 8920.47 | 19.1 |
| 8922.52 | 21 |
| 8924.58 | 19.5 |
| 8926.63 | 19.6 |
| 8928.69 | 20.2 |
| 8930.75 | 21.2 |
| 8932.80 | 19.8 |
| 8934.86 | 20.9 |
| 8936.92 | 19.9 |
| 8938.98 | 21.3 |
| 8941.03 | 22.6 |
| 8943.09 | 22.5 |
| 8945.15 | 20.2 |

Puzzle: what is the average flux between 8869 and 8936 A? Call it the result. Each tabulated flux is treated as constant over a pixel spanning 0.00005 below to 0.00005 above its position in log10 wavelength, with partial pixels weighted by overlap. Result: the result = 20.8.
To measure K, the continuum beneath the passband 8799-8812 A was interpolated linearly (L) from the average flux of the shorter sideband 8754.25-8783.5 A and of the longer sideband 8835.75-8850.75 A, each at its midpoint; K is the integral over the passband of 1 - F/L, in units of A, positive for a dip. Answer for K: 0.1 A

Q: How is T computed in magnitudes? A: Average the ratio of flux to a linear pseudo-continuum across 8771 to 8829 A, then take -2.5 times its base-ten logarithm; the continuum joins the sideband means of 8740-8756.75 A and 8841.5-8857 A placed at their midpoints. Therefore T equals 0.02 mag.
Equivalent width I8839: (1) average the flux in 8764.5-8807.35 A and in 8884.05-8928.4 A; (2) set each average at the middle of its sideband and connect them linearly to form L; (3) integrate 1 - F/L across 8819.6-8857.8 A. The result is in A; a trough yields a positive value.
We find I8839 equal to -1.73 A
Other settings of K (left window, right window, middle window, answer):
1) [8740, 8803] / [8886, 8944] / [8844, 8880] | -0.3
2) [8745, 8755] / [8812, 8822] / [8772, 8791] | 0.8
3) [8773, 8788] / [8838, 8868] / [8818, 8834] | -0.6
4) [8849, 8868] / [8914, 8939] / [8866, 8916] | 0.0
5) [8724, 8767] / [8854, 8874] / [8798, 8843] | -1.8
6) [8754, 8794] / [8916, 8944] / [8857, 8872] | 0.3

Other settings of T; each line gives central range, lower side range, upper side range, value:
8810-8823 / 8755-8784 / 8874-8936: -0.03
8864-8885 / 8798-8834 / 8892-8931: 0.02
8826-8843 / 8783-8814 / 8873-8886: -0.03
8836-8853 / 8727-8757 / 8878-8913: -0.07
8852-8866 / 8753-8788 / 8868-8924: 0.01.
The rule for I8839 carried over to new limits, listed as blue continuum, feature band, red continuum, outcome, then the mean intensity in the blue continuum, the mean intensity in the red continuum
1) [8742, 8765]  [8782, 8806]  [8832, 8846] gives 0.4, 22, 21.8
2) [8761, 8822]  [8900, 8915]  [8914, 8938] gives -0.3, 21.3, 20.5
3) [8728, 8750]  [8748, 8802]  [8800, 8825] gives -1.4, 20.4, 21.7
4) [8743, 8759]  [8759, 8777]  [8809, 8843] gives 1.0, 22.2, 21.8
